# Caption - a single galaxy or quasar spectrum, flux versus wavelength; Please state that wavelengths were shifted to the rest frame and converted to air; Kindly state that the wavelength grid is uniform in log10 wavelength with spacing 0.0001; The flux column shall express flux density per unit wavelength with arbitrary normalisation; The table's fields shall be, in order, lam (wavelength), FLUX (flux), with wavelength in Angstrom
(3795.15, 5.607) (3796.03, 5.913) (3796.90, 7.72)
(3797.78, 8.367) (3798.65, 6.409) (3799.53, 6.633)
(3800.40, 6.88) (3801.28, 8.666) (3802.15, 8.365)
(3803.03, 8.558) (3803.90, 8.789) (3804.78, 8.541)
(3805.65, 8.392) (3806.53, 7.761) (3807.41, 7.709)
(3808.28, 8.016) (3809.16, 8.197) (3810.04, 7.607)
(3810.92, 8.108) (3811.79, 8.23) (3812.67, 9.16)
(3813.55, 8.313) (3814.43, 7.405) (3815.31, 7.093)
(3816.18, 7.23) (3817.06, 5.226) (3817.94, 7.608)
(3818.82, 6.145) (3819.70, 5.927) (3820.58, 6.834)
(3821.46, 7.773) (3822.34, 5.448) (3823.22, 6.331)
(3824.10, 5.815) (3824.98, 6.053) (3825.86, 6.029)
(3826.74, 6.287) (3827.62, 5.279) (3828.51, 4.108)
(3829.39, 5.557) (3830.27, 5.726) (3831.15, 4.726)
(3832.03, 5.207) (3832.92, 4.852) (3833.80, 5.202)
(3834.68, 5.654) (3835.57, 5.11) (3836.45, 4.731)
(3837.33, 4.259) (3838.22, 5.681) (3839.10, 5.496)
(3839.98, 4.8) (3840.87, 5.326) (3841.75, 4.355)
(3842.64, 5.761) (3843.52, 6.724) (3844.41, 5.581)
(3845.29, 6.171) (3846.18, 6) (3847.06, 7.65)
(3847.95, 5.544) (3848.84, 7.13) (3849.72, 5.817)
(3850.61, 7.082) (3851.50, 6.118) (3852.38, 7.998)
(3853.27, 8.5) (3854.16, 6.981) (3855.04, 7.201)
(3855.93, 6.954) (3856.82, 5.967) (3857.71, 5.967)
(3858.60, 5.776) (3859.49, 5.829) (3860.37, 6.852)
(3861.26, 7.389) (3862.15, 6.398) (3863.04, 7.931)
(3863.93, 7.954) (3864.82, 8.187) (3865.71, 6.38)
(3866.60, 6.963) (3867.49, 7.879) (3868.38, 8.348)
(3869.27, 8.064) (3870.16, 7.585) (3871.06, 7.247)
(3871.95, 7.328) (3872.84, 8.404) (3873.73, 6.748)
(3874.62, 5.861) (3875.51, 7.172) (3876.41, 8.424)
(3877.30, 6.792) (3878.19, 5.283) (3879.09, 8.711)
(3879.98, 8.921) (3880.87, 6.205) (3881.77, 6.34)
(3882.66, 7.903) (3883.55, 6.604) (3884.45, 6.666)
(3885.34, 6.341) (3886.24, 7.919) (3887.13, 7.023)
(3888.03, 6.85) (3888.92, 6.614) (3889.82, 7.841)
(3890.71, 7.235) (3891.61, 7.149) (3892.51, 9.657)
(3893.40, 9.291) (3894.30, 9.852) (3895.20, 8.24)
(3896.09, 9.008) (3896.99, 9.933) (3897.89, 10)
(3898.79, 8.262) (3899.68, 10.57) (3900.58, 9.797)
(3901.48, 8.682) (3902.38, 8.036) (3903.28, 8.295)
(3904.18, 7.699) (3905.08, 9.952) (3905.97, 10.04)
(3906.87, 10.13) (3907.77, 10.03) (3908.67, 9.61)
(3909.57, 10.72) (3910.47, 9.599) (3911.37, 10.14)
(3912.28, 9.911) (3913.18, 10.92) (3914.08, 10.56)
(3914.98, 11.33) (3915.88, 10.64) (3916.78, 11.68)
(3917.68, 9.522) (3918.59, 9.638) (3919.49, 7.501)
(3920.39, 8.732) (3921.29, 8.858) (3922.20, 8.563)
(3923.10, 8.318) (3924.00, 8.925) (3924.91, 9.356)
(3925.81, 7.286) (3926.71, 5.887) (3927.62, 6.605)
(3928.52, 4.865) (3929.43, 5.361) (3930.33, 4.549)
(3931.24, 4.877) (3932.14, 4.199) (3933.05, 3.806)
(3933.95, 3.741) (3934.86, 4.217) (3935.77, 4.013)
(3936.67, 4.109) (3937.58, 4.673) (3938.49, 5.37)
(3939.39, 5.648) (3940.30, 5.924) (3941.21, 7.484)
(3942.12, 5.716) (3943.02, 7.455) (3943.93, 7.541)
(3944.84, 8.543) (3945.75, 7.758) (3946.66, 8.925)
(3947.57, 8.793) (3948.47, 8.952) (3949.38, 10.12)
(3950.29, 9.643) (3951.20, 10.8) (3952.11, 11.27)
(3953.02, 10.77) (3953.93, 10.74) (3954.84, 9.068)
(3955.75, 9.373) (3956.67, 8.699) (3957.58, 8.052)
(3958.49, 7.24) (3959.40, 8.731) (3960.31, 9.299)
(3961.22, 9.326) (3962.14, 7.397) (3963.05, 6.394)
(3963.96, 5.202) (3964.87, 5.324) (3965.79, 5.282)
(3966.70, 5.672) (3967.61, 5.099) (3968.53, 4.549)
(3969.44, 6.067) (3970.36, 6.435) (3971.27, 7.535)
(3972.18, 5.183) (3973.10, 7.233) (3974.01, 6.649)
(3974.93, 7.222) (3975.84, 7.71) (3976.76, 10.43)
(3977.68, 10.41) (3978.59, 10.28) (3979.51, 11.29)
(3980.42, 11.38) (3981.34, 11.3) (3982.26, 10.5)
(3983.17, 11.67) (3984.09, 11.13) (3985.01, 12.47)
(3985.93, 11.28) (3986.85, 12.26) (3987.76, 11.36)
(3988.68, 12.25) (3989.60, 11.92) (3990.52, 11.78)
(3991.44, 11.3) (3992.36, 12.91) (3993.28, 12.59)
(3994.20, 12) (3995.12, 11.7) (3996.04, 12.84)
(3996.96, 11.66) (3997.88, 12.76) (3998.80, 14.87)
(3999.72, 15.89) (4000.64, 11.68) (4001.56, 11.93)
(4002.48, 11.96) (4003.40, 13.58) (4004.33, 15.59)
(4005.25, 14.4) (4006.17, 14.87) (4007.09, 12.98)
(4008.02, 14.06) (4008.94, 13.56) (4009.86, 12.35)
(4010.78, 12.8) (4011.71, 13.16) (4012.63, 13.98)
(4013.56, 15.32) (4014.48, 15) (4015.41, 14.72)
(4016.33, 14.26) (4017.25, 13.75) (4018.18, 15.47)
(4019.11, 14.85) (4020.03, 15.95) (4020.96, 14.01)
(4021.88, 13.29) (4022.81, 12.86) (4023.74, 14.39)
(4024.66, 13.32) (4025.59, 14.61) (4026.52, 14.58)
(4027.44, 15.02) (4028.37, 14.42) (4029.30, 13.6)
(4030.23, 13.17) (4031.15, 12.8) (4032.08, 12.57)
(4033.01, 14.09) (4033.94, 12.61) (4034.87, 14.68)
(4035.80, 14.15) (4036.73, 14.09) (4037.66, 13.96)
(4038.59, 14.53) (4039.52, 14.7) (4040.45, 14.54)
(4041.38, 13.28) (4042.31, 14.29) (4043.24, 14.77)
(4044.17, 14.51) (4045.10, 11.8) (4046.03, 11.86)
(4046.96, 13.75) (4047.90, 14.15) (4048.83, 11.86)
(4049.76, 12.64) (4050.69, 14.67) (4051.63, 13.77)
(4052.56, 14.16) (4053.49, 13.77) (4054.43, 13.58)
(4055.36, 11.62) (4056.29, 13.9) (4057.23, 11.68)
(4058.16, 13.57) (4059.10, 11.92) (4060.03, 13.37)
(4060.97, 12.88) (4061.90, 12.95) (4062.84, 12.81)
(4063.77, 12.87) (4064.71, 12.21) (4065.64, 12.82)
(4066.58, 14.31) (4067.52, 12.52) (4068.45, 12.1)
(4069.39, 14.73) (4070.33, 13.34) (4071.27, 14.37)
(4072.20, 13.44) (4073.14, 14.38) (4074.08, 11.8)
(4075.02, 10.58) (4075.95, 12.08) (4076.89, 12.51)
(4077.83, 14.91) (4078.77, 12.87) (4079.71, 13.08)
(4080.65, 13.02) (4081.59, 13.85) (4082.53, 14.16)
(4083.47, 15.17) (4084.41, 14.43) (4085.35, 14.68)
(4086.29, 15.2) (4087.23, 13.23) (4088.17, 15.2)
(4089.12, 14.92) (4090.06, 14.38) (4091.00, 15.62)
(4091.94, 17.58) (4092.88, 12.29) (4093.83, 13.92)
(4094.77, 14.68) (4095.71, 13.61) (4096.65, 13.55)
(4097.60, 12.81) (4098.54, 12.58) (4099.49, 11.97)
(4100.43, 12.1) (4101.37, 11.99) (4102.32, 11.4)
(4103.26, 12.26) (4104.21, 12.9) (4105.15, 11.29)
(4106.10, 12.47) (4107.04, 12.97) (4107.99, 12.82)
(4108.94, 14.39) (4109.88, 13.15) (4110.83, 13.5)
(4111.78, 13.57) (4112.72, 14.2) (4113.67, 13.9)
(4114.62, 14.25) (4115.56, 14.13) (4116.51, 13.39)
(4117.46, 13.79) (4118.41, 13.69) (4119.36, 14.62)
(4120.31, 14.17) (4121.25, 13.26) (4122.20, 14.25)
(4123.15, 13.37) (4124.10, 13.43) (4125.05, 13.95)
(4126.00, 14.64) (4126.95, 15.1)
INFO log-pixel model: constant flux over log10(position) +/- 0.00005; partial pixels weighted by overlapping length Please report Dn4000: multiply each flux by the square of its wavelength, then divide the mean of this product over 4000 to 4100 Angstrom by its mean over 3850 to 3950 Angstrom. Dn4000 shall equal 1.9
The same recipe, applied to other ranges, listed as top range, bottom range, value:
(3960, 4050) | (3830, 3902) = 1.84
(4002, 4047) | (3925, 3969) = 2.07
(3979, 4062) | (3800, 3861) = 2.24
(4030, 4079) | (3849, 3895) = 2.01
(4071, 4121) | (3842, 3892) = 2.17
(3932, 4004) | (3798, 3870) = 1.45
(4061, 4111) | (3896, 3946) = 1.83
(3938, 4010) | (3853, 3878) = 1.46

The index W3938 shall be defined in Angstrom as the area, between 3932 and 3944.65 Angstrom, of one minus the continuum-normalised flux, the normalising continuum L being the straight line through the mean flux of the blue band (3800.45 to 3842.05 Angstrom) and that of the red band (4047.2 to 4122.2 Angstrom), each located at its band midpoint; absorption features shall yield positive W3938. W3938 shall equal 5.6 Angstrom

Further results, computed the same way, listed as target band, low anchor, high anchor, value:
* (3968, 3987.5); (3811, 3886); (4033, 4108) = 2.57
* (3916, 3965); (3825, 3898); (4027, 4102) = 9.70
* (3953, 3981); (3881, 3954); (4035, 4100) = 5.78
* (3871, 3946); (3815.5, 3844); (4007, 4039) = 9.61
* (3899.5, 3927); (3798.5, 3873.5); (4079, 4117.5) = -2.06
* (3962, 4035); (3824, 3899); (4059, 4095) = -2.98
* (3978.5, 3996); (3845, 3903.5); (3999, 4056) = 0.65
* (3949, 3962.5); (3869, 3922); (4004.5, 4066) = 1.72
